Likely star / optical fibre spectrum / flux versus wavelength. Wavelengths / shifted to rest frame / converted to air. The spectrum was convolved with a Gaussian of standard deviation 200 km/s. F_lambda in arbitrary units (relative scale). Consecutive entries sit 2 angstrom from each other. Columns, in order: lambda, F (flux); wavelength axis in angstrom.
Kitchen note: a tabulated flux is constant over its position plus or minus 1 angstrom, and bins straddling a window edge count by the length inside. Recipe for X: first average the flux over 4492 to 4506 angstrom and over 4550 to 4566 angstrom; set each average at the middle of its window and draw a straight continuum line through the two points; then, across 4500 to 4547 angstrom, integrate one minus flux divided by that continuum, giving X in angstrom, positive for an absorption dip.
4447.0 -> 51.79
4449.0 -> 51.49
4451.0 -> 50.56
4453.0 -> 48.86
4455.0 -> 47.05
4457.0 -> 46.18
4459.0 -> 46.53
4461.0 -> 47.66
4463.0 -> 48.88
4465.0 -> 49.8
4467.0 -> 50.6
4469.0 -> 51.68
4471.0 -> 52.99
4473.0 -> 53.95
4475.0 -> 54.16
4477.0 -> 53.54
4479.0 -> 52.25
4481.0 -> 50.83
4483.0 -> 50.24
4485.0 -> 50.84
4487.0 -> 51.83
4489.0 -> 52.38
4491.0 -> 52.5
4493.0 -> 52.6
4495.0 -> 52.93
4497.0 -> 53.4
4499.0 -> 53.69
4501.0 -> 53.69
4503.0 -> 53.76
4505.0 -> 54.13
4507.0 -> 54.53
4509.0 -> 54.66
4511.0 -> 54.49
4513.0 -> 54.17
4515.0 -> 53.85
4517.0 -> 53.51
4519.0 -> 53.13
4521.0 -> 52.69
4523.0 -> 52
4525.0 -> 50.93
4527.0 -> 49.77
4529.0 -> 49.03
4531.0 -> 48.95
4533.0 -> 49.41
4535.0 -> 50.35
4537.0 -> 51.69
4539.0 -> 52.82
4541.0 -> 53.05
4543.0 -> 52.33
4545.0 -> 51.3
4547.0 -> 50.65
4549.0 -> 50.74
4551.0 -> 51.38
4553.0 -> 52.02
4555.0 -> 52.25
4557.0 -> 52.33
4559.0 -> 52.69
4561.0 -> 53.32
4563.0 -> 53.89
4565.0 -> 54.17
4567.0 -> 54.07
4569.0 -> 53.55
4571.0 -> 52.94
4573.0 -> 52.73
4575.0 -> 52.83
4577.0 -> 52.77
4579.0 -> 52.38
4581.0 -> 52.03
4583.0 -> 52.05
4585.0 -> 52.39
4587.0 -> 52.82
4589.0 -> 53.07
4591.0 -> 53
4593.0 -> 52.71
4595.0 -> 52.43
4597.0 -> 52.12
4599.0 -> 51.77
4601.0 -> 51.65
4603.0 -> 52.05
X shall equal 0.7 angstrom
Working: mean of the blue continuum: 53.5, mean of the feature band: 52.3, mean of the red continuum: 52.8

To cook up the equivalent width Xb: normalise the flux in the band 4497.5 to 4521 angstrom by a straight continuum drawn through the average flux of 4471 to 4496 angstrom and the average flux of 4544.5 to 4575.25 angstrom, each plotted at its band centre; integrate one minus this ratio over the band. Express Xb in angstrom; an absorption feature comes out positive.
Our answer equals -0.7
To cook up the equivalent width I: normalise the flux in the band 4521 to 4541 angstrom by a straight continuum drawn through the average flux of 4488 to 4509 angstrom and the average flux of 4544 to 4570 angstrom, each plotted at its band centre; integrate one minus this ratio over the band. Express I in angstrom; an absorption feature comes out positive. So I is 0.8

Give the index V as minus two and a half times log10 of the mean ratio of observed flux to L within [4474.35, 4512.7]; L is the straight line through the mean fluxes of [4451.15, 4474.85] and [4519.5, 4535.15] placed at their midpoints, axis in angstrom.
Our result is -0.06 mag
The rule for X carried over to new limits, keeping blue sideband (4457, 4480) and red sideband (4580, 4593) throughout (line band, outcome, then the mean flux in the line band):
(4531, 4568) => 0.0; 52.1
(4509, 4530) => -0.3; 52.5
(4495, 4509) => -0.7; 53.9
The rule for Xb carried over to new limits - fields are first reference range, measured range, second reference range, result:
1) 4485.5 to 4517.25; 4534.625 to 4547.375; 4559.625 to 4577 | 0.37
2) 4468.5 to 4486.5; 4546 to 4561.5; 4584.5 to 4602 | 0.15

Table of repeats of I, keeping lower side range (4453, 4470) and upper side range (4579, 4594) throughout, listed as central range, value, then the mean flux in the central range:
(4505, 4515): -0.85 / 54.4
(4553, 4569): -0.44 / 53.2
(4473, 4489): -0.95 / 52.1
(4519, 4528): -0.18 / 51.5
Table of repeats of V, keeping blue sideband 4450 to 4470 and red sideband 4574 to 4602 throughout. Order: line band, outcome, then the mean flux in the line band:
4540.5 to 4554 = -0.01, 51.6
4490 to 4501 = -0.07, 53.1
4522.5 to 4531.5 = 0.01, 50.1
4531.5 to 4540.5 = 0.00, 51.1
